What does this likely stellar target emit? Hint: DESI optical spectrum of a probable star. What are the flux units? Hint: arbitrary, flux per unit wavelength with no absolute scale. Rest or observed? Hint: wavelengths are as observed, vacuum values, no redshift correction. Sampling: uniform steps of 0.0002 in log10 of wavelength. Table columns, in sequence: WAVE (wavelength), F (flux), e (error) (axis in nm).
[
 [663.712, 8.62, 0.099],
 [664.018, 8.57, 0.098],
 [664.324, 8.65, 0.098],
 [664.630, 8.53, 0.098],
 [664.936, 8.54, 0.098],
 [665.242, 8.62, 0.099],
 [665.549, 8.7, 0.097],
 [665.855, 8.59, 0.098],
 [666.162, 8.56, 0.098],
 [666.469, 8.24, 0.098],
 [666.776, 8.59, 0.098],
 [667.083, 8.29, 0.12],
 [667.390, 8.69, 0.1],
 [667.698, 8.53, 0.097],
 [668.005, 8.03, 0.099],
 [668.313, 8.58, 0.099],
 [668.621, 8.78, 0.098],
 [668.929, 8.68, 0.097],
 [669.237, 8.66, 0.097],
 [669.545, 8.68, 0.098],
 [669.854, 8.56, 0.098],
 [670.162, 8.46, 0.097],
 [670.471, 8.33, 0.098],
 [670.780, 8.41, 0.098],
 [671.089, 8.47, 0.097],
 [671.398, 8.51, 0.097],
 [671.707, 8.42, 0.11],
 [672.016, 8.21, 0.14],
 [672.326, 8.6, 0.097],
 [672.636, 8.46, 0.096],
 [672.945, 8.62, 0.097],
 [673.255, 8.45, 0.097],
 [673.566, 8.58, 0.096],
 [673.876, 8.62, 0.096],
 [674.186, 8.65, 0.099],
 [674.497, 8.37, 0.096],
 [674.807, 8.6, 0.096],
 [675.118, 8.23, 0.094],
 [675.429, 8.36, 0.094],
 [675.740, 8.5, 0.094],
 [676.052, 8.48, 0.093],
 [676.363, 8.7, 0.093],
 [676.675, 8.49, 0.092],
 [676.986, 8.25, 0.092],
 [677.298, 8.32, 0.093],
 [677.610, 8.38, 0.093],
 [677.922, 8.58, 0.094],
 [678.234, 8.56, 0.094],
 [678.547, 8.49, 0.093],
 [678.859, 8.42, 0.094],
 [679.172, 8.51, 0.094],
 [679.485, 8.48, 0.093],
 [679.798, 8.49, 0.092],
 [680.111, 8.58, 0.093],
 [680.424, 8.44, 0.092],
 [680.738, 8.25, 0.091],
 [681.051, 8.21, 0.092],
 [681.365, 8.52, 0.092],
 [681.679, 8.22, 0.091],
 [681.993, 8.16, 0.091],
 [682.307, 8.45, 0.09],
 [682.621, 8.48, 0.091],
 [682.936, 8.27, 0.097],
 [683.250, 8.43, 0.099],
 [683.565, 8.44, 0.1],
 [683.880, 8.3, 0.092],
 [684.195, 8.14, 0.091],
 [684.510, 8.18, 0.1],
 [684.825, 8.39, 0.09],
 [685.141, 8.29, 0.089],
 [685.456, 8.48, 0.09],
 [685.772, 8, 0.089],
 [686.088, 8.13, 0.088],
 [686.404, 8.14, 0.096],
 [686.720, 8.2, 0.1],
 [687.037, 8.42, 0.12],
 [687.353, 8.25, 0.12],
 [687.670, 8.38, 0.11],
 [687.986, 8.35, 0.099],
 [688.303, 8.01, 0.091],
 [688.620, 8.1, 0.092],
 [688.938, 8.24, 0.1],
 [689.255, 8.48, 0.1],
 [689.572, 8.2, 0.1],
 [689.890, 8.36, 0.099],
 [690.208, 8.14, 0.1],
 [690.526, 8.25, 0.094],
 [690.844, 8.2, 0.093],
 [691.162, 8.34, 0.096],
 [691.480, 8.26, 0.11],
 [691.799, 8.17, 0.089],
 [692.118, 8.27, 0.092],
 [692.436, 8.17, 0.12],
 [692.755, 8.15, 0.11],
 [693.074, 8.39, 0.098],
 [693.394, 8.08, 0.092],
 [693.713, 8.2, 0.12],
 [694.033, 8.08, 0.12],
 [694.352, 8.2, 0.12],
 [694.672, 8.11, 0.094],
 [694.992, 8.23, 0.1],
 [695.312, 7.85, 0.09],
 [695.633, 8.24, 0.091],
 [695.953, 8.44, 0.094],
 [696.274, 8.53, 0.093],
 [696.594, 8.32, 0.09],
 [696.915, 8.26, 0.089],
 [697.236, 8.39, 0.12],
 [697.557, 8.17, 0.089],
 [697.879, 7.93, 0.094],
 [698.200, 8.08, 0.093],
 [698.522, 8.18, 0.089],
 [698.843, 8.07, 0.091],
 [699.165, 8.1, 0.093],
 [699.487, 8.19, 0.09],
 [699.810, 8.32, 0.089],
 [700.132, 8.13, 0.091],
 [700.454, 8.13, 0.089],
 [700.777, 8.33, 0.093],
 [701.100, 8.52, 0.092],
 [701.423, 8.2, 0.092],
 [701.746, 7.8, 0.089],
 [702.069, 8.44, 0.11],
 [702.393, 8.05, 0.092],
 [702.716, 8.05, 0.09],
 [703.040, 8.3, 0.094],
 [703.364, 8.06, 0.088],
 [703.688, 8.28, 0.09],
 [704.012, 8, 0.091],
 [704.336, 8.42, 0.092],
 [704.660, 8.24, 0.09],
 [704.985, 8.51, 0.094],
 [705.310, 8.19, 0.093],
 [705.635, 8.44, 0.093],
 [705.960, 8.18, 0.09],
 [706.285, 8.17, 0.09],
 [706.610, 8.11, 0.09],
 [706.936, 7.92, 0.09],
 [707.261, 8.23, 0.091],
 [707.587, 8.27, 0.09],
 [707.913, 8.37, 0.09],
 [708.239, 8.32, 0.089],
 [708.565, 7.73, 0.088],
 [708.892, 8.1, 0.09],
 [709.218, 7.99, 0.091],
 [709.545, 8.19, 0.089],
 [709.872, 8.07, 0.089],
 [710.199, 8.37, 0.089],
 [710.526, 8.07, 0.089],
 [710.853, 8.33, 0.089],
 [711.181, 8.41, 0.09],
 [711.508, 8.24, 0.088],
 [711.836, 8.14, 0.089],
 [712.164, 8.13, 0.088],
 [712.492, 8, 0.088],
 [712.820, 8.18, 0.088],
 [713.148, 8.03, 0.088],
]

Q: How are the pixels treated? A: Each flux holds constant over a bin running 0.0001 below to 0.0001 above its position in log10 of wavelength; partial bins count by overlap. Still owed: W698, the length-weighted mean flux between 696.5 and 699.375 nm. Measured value 8.16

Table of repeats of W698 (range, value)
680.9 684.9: 8.32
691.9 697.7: 8.23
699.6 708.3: 8.22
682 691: 8.27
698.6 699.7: 8.13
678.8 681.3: 8.42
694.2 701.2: 8.21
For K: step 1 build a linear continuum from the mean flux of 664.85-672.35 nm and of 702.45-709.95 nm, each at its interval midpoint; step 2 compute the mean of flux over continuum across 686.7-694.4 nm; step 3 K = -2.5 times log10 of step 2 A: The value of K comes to 0.01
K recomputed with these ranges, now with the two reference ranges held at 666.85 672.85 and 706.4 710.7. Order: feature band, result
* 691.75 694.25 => 0.012 mag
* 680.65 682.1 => 0.014 mag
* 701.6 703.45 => 0.009 mag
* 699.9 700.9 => 0.001 mag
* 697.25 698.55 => 0.016 mag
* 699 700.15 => 0.004 mag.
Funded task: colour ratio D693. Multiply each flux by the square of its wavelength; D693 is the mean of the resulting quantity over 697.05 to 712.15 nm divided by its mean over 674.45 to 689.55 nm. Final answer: 1.05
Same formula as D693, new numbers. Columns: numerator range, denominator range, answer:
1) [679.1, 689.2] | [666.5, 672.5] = 1.02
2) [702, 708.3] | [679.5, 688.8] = 1.05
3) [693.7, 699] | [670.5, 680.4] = 1.03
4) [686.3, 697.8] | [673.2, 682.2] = 1.02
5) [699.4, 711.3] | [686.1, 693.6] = 1.04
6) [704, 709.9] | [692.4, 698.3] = 1.03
